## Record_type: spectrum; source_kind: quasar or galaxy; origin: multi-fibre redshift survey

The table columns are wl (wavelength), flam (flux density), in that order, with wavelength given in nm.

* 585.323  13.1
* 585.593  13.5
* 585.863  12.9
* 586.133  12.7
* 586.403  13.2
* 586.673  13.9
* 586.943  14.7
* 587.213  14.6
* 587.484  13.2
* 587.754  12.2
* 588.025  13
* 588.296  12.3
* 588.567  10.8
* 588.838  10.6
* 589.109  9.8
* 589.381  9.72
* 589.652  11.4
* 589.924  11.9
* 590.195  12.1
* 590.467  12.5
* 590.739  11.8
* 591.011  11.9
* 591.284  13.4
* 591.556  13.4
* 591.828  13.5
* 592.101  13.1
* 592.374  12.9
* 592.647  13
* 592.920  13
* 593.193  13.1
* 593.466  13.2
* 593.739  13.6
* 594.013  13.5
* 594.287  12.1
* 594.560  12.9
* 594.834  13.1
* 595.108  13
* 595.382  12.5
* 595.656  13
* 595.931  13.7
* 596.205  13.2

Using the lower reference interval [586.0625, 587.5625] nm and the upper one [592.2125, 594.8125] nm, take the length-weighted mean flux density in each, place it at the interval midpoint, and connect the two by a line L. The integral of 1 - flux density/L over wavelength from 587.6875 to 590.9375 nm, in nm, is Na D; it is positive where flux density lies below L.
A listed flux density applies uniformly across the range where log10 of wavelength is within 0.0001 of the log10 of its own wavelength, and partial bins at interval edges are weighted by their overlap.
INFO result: 0.48 nm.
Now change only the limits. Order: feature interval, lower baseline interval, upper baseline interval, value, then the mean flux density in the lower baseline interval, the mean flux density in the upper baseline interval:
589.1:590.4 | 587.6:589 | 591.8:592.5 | 0.116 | 11.8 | 13.1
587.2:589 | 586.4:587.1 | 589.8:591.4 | 0.171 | 14.1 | 12.3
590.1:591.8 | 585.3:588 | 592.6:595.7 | 0.075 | 13.4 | 13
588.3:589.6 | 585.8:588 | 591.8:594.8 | 0.273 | 13.4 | 13.1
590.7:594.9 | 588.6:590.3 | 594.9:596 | -0.324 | 10.9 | 13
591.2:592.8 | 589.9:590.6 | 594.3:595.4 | -0.097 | 12.2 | 12.8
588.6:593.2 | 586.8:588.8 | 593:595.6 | 0.285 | 12.9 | 13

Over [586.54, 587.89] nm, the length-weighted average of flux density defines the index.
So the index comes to 13.7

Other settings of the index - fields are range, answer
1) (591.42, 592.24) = 13.3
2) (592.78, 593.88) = 13.2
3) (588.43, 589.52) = 10.2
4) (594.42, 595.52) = 12.9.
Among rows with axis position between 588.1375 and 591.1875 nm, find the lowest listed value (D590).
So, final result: 9.72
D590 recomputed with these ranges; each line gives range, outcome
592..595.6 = 12.1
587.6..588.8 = 10.8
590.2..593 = 11.8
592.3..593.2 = 12.9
